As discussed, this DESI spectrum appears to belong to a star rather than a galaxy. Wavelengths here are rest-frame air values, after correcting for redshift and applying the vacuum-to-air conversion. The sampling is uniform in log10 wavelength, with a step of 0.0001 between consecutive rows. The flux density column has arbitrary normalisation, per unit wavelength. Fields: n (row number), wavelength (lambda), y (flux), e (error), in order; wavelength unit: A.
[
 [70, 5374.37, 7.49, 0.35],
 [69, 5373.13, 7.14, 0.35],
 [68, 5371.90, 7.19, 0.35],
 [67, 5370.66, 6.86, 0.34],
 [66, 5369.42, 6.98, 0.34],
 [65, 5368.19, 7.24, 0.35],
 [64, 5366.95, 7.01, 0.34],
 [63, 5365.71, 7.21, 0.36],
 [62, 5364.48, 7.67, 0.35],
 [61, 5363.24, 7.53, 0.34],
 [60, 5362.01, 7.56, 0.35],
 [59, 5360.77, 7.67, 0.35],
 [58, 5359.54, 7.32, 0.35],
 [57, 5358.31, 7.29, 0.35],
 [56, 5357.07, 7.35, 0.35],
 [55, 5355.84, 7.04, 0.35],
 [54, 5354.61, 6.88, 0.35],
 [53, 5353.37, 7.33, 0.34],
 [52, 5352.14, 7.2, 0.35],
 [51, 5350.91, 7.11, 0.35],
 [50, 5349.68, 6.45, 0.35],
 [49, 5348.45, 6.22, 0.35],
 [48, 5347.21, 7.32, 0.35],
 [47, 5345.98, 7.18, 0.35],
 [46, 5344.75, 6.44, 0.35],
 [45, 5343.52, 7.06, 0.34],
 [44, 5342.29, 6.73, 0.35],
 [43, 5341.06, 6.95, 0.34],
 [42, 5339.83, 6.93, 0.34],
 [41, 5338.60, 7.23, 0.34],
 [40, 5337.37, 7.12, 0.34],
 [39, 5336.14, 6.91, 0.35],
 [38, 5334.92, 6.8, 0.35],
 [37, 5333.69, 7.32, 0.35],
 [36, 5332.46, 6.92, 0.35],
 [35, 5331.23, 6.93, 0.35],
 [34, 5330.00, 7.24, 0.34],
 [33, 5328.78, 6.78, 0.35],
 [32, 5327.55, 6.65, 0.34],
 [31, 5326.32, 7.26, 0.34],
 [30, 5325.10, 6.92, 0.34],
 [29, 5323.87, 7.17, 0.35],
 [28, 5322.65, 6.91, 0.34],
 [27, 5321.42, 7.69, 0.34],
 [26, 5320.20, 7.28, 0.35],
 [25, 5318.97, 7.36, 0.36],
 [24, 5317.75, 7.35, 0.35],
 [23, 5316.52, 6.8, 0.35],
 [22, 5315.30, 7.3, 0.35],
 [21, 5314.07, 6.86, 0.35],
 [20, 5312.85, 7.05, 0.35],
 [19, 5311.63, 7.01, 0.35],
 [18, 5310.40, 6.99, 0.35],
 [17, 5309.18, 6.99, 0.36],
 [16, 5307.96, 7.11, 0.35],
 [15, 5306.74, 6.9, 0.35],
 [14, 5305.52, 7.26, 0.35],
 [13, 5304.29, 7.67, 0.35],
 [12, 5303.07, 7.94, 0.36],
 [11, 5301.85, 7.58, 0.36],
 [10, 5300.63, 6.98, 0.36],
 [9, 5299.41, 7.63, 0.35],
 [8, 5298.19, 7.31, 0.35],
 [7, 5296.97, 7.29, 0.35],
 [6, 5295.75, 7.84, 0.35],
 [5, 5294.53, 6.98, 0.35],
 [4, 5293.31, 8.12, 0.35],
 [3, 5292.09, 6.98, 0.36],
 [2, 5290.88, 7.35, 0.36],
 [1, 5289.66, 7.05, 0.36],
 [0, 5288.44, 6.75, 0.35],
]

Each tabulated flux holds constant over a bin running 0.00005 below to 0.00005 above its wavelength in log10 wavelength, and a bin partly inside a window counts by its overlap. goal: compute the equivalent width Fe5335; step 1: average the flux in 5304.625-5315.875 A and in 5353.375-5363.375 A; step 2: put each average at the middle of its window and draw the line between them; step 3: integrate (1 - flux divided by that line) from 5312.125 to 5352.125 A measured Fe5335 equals 0.9 A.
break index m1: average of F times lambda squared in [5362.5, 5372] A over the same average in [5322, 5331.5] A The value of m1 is 1.0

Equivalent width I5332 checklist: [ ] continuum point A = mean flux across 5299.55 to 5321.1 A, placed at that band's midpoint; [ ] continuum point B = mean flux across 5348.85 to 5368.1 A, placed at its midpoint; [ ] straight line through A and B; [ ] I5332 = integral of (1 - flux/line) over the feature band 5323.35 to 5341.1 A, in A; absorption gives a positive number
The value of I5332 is 0.5 A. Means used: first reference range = 7.22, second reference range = 7.23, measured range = 7.01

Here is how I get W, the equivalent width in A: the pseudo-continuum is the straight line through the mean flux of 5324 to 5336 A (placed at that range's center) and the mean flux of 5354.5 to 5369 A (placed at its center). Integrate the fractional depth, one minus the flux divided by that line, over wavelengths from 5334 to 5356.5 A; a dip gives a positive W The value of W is 0.6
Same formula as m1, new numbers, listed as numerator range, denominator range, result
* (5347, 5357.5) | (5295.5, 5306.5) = 0.95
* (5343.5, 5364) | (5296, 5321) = 1.00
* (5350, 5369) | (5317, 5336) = 1.04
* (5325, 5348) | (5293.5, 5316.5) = 0.97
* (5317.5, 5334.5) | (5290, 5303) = 0.97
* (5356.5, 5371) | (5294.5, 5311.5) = 1.02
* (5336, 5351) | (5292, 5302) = 0.94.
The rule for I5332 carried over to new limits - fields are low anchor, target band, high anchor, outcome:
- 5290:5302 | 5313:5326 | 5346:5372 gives 0.26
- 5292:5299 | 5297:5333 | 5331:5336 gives 0.24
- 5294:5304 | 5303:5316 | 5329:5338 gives 0.30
